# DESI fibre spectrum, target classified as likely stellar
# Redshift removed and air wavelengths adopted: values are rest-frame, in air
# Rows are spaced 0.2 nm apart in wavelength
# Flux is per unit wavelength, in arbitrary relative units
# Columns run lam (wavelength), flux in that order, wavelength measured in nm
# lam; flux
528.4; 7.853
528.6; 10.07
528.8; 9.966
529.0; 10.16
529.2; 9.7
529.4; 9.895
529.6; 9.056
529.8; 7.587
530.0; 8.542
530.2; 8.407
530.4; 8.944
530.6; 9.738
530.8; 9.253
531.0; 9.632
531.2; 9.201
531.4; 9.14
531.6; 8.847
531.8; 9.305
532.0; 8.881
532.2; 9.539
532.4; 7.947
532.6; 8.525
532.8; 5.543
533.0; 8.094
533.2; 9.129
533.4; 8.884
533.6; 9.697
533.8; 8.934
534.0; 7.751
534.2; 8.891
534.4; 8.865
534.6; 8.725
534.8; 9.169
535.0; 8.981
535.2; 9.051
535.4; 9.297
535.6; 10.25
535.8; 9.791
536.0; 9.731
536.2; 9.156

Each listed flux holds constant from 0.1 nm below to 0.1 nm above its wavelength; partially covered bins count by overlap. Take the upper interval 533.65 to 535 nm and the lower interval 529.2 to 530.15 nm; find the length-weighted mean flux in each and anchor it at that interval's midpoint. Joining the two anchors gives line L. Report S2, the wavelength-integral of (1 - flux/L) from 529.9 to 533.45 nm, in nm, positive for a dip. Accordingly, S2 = 0.03 nm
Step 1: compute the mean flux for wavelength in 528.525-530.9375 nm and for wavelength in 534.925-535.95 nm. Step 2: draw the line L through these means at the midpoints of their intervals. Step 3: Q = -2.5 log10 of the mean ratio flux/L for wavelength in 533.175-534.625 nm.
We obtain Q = 0.07 mag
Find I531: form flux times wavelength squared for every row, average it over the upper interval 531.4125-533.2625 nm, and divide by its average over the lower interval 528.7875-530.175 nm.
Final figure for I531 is 0.9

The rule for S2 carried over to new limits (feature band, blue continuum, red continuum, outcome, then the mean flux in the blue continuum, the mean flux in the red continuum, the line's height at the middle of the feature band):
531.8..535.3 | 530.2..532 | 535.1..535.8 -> 0.28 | 9.19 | 9.57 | 9.4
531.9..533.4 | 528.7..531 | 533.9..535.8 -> 0.14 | 9.22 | 9.04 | 9.12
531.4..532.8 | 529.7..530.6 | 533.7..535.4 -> 0.00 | 8.52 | 8.83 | 8.66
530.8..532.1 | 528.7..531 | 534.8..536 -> 0.02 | 9.22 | 9.47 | 9.29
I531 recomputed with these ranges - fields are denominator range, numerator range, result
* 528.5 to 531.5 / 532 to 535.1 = 0.94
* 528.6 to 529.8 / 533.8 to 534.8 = 0.92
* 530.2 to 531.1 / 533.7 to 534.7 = 0.94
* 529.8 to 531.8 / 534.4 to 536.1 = 1.05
